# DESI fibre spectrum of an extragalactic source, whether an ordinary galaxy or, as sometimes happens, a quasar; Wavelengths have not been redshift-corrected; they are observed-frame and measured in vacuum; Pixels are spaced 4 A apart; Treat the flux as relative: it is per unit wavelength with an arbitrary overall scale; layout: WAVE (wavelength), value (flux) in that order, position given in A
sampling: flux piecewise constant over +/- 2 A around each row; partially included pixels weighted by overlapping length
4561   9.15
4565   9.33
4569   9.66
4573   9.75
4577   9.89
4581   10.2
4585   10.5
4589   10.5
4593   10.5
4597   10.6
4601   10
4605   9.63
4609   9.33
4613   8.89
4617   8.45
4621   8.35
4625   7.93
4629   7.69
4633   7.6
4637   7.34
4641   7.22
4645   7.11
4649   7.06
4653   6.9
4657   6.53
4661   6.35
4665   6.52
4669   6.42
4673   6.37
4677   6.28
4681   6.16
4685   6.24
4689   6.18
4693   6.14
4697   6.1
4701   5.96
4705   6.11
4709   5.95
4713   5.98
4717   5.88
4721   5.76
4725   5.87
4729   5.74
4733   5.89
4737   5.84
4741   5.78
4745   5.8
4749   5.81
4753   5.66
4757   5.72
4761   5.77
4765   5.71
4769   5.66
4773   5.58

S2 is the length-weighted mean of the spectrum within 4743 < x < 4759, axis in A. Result 5.75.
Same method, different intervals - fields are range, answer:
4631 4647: 7.32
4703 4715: 6.01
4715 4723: 5.82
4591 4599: 10.6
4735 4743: 5.81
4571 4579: 9.82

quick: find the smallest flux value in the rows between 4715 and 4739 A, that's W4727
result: 5.74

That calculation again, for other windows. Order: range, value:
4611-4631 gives 7.69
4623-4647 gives 7.11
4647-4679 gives 6.28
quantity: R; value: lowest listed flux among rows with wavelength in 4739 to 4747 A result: 5.78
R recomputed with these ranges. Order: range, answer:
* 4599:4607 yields 9.63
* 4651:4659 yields 6.53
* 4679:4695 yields 6.14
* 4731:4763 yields 5.66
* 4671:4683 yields 6.16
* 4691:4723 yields 5.76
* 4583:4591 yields 10.5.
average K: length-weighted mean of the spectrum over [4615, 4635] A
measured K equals 8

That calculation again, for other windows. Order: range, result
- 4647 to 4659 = 6.83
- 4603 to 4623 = 8.93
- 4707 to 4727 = 5.89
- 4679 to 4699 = 6.16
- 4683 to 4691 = 6.21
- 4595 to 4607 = 10.1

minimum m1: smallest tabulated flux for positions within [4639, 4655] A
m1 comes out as 6.9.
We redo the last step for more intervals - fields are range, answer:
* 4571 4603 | 9.75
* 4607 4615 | 8.89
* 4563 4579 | 9.33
